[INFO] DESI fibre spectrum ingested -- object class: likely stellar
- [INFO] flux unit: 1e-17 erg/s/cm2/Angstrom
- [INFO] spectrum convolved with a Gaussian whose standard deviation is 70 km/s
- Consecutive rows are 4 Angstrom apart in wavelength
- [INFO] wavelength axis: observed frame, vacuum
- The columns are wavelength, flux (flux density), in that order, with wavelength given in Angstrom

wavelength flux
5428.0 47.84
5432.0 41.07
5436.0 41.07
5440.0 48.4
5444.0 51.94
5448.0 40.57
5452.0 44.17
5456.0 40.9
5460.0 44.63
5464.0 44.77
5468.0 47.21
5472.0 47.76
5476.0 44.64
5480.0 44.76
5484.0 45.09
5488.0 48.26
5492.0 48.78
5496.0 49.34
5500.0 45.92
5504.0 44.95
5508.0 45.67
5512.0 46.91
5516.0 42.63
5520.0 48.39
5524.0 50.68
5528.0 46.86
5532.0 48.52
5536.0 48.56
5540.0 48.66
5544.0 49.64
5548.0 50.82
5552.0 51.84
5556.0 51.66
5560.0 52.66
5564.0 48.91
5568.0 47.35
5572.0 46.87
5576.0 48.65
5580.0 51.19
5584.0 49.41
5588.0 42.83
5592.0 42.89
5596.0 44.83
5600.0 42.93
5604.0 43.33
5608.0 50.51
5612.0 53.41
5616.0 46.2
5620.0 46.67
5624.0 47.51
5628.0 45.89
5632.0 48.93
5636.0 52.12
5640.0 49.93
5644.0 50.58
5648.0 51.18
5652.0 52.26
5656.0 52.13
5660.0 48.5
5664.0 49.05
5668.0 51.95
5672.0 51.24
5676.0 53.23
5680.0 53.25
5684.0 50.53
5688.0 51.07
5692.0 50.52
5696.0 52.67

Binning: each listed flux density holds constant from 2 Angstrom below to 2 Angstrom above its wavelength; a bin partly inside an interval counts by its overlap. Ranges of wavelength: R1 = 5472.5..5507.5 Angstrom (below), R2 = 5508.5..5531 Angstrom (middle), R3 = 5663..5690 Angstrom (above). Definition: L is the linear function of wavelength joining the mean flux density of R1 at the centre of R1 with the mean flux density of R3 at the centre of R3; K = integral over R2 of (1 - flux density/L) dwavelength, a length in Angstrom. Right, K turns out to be 0.1 Angstrom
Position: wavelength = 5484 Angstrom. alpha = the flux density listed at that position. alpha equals 45.09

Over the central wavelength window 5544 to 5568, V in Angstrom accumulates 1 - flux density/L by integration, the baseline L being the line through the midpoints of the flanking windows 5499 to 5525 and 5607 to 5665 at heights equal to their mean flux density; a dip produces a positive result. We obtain -1.64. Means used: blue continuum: 46.3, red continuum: 49.7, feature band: 50.7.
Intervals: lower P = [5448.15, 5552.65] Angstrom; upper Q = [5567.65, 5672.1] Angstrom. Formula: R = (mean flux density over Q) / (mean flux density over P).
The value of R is 1.04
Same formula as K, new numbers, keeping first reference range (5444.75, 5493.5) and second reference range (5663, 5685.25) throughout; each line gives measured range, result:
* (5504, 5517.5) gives 0.41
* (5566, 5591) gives 0.60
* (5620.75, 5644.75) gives 0.69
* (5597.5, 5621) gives 1.19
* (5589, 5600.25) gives 1.28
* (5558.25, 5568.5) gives -0.36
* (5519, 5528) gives -0.40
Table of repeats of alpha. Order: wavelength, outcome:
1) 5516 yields 42.63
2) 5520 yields 48.39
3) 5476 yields 44.64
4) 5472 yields 47.76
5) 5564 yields 48.91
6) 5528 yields 46.86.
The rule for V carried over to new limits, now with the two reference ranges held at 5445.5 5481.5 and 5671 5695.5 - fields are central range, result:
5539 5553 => -0.90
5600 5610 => 0.61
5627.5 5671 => 0.17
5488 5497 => -0.68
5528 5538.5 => -0.33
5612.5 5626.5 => 0.60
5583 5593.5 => 0.83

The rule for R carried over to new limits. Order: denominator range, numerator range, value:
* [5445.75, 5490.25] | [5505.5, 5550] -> 1.07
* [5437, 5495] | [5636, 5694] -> 1.12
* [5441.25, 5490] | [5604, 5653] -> 1.08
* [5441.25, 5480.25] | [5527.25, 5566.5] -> 1.10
